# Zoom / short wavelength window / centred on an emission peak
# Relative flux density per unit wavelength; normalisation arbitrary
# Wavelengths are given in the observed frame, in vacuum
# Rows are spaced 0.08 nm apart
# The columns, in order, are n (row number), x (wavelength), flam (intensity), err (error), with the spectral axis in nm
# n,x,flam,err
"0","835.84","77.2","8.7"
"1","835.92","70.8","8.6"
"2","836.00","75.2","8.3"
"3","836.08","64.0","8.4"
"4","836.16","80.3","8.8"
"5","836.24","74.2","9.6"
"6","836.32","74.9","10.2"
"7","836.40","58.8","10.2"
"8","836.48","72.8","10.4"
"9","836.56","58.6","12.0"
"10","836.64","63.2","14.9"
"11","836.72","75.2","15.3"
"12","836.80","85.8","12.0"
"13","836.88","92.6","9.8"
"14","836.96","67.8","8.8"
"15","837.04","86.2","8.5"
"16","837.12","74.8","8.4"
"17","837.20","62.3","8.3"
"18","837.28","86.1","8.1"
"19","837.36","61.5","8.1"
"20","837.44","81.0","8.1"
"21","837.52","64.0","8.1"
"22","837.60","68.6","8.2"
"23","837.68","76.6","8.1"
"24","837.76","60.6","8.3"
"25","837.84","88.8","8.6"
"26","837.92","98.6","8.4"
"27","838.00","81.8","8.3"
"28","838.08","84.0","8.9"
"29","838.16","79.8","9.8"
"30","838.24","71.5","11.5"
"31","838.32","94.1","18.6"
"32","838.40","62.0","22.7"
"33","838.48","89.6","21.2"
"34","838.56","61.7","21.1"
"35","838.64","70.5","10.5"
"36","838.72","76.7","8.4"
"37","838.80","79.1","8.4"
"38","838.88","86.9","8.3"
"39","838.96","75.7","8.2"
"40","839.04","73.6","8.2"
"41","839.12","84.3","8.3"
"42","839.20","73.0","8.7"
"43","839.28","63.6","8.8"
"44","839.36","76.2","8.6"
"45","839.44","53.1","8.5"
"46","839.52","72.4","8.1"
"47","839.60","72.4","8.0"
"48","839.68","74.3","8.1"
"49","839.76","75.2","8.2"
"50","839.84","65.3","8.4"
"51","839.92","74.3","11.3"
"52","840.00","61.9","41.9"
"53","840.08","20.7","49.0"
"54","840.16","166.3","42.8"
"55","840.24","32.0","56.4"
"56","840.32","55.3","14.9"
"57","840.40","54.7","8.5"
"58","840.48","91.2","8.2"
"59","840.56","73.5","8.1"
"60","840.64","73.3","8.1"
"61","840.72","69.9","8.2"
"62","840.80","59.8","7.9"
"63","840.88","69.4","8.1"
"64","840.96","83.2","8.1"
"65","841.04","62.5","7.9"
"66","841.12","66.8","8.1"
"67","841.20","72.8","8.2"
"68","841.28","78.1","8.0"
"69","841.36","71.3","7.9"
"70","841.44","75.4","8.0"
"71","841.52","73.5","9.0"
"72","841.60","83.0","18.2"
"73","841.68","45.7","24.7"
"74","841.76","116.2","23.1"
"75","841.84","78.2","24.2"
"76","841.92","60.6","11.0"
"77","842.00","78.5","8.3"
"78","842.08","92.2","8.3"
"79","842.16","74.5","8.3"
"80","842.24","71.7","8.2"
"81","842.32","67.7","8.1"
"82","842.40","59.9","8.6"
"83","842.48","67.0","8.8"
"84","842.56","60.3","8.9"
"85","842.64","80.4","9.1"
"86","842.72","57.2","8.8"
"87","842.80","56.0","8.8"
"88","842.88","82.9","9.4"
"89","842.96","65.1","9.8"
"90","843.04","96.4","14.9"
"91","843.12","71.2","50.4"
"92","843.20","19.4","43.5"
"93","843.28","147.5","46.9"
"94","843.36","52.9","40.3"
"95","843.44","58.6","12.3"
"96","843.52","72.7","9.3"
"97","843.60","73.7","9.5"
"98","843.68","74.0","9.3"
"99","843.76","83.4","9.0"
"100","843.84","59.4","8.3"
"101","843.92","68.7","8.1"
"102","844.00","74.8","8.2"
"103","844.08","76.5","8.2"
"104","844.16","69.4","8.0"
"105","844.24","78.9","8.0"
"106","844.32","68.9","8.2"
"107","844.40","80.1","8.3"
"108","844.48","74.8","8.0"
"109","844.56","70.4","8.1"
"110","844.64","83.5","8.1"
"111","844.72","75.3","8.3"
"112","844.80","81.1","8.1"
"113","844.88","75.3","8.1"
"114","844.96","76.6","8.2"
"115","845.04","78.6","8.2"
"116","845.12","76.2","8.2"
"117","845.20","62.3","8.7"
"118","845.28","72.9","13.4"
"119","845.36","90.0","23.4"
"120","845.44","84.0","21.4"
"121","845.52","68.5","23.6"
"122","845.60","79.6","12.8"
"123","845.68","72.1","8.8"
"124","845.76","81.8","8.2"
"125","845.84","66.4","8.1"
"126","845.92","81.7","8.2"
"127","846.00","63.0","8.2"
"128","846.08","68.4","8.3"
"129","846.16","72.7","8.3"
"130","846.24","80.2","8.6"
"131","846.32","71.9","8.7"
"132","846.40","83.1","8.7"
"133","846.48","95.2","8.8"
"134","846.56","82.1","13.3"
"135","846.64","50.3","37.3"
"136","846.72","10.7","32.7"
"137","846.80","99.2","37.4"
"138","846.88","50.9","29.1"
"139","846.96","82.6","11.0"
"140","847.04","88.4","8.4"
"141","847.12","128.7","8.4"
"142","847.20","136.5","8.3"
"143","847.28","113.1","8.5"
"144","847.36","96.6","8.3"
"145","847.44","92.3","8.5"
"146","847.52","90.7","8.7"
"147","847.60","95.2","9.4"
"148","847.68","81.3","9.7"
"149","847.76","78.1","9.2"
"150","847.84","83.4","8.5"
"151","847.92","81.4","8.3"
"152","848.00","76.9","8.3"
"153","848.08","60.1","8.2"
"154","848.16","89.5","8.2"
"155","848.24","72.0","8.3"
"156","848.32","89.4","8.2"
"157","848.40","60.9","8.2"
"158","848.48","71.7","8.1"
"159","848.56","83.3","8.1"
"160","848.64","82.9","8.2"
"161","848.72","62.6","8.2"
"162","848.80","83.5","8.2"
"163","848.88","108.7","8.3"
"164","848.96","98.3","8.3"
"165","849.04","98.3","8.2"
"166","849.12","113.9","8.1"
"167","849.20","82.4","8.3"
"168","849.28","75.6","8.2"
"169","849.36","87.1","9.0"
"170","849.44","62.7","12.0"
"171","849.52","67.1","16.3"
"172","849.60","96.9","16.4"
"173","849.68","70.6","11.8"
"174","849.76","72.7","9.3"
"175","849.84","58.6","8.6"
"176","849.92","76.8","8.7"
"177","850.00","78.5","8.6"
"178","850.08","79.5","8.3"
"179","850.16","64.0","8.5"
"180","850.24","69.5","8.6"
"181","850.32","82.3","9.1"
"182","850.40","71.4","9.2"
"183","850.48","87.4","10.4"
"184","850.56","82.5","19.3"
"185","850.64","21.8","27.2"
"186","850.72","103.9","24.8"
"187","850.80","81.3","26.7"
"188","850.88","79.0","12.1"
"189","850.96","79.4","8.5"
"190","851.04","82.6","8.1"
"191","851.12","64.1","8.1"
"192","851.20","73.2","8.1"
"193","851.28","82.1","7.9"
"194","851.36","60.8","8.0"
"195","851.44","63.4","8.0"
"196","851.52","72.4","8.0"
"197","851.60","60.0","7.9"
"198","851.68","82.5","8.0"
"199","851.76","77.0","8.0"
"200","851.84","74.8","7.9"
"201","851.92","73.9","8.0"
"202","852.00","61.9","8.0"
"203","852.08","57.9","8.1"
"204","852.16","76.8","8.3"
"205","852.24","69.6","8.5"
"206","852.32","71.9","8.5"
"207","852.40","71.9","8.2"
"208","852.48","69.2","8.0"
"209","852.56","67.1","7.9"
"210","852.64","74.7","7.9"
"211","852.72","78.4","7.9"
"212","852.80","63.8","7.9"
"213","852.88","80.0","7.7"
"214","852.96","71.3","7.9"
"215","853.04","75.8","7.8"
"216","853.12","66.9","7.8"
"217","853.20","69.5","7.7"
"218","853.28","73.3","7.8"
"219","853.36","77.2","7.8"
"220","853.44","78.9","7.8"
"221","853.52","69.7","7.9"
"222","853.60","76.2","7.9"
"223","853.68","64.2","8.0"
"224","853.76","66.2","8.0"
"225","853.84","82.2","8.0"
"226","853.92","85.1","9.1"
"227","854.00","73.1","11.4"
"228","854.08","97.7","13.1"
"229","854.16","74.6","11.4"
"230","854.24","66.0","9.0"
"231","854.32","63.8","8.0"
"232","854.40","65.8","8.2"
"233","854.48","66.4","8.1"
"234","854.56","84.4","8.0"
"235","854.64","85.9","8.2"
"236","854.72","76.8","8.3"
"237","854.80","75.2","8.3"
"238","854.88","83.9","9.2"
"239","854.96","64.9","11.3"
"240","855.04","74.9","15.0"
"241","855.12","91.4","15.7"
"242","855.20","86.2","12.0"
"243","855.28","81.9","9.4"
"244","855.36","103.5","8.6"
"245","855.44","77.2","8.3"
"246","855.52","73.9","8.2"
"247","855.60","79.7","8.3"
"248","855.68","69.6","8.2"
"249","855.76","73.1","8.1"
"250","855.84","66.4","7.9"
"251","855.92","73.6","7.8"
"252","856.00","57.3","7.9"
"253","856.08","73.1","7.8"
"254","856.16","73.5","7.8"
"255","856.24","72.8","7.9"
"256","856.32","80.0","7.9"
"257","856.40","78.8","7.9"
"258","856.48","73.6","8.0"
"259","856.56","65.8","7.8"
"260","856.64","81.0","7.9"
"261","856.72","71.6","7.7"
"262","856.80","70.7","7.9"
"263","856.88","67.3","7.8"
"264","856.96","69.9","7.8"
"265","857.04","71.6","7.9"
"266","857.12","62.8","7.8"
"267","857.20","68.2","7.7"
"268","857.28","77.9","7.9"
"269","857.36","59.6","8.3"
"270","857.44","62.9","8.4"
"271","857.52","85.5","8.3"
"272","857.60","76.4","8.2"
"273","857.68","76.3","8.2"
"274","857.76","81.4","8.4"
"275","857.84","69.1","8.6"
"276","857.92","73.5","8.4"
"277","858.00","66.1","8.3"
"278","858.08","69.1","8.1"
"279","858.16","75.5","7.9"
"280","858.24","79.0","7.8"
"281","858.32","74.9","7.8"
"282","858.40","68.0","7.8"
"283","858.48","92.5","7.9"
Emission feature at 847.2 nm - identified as [S II] 6716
